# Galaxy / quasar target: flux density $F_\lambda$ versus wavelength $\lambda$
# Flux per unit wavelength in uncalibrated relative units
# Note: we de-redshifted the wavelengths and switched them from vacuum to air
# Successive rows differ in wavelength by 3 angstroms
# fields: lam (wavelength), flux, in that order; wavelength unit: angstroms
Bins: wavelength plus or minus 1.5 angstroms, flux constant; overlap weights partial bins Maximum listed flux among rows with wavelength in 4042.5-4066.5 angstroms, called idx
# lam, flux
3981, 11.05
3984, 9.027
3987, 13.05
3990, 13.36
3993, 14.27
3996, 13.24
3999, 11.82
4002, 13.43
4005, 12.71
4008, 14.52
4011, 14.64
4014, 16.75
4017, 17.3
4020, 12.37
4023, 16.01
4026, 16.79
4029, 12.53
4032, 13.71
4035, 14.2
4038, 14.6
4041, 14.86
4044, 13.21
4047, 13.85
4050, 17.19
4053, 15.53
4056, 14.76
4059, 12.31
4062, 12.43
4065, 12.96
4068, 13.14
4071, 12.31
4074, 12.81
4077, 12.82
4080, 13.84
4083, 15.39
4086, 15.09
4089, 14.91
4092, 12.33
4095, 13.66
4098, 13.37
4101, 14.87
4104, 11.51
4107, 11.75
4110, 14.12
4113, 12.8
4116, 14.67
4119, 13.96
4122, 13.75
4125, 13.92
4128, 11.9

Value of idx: 17.19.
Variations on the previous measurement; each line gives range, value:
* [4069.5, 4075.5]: 12.81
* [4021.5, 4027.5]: 16.79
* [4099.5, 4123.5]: 14.87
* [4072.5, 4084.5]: 15.39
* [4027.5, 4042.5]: 14.86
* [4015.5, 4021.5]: 17.3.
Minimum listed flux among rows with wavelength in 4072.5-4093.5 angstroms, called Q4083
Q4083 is 12.33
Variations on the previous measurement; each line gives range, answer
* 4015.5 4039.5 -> 12.37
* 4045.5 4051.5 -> 13.85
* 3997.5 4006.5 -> 11.82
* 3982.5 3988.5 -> 9.027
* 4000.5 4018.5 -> 12.71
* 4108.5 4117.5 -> 12.8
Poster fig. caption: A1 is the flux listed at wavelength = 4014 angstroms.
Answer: 16.75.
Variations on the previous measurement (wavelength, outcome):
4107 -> 11.75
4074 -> 12.81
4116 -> 14.67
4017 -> 17.3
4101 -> 14.87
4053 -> 15.53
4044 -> 13.21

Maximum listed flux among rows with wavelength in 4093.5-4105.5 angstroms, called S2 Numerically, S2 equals 14.87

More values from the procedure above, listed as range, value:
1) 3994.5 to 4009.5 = 14.52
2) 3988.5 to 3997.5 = 14.27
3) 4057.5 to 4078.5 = 13.14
